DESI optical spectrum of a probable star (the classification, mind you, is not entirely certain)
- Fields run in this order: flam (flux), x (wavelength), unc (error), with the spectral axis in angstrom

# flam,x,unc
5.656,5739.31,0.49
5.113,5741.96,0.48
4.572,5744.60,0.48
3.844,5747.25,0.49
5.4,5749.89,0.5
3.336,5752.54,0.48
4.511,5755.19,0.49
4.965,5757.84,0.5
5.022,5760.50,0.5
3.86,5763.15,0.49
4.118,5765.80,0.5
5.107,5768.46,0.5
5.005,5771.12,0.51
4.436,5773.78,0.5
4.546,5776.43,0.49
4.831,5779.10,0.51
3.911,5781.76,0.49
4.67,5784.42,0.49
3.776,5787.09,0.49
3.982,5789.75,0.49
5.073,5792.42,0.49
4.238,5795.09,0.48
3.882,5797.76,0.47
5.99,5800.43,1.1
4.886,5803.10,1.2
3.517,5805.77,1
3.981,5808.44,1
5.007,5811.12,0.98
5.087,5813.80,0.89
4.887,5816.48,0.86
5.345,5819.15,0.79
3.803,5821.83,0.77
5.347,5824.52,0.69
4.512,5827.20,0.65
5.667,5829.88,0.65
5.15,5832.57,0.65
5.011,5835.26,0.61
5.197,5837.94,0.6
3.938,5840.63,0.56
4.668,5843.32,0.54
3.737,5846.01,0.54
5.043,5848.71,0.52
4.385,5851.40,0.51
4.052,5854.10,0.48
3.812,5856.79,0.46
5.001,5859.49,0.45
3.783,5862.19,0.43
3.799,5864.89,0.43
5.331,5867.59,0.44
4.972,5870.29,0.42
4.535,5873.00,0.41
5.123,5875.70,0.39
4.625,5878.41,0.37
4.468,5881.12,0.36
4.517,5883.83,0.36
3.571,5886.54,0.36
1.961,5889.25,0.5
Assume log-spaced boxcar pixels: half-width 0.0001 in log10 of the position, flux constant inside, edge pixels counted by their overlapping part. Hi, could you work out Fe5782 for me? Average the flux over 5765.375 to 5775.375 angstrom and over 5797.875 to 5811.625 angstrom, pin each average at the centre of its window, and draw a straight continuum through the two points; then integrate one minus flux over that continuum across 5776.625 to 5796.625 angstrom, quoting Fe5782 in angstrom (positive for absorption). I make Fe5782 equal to 1.3 angstrom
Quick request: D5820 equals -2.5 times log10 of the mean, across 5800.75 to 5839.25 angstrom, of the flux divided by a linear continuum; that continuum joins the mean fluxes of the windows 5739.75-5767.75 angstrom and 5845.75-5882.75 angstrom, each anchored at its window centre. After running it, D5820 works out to -0.08 mag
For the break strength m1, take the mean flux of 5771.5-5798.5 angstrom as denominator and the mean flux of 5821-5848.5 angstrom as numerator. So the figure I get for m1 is 1.08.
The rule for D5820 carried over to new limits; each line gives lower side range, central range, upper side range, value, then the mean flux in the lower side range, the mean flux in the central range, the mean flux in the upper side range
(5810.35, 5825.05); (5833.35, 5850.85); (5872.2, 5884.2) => 0.04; 4.88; 4.61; 4.67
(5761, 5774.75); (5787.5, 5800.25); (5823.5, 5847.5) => 0.05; 4.54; 4.41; 4.8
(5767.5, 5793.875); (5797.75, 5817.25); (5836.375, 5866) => -0.06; 4.52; 4.7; 4.32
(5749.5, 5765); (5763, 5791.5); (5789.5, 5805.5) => 0.03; 4.45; 4.42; 4.65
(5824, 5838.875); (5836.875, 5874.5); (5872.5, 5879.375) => 0.12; 5.14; 4.44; 4.8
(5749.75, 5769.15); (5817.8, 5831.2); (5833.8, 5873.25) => -0.11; 4.47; 4.94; 4.48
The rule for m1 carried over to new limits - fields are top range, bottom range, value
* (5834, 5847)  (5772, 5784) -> 1.01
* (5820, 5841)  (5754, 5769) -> 1.07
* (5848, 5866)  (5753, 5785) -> 0.93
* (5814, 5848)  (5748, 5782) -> 1.05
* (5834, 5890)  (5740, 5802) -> 0.96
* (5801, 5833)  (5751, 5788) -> 1.08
